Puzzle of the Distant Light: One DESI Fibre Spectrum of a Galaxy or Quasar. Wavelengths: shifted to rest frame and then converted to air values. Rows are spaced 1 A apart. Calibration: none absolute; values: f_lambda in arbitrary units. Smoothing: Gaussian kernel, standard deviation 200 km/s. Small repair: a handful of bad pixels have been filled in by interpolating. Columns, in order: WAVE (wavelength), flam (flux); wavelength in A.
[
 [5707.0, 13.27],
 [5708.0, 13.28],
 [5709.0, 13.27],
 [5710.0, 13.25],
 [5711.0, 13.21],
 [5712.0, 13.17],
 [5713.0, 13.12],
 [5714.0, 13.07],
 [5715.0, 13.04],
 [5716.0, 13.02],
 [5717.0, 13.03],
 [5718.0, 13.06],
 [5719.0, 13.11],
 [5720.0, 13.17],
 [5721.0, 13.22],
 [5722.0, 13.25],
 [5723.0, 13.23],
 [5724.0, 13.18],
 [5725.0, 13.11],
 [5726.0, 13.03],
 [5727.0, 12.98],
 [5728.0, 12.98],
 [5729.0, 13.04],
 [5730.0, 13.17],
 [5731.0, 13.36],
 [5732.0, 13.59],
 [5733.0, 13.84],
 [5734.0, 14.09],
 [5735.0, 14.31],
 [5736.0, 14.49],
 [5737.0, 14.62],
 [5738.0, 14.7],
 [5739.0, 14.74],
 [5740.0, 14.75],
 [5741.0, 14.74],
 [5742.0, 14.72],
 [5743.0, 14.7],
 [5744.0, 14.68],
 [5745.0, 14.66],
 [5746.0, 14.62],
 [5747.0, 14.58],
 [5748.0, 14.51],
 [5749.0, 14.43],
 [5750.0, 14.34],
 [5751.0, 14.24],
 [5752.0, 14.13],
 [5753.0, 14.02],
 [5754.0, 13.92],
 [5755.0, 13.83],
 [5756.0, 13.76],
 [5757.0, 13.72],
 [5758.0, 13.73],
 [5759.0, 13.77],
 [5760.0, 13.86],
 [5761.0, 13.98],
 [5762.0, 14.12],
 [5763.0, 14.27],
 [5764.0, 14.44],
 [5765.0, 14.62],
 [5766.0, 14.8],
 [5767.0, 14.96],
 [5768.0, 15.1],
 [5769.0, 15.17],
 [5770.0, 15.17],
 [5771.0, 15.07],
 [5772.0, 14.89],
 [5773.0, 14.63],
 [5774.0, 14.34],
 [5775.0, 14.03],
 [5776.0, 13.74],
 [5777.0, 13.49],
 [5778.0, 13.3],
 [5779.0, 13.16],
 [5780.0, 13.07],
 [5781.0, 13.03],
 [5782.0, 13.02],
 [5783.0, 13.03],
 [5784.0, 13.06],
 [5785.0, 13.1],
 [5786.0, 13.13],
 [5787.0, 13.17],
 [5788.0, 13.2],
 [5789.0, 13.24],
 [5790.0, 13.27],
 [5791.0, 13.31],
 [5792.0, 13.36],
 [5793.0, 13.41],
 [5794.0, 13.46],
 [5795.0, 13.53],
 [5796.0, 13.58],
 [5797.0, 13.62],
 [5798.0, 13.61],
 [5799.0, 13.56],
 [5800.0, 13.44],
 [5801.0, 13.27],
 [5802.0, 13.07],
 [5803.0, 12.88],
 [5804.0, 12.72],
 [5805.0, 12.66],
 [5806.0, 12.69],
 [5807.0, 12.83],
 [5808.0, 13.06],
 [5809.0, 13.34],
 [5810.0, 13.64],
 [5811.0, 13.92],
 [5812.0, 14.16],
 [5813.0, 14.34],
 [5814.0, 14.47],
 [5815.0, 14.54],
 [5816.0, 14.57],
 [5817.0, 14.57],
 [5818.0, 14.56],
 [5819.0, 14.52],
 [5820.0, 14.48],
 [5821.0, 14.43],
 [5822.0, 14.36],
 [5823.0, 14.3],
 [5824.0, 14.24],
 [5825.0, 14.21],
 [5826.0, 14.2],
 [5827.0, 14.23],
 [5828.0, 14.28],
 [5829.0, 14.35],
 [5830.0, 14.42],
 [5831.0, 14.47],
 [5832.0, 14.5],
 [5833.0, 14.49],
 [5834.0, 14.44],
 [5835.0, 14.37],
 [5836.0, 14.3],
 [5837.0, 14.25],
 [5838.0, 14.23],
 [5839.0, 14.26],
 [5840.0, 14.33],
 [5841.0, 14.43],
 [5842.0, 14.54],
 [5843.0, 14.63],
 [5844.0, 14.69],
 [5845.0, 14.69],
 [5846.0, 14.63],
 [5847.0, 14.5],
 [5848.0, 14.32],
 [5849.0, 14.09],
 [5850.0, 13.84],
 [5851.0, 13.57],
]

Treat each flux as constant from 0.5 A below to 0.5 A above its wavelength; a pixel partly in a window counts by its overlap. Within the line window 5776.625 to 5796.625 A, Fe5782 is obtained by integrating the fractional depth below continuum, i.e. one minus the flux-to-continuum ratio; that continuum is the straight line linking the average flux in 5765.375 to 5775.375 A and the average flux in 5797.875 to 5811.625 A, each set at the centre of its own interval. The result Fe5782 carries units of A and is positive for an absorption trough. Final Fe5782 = 1.13 A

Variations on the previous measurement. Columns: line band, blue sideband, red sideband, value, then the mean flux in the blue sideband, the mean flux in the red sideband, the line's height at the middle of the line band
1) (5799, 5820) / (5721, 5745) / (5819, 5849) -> 0.9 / 13.9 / 14.4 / 14.3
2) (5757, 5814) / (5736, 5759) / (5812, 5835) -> 2.7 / 14.4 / 14.4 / 14.4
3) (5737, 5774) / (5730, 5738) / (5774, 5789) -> -2.1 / 14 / 13.3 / 13.7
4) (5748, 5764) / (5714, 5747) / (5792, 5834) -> -0.3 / 13.8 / 13.9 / 13.8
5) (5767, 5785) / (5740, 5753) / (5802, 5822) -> 0.3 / 14.5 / 13.8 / 14.2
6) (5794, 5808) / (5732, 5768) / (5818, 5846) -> 1.2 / 14.3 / 14.4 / 14.4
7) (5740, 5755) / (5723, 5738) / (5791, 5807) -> -1.0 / 13.6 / 13.2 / 13.5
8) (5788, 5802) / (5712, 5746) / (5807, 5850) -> 0.7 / 13.7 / 14.3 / 14.1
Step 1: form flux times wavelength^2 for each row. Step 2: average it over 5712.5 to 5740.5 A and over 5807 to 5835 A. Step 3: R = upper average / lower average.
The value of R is 1.1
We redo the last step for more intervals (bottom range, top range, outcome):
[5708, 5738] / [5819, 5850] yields 1.12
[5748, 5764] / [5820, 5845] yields 1.05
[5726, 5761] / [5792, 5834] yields 1.01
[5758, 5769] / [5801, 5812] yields 0.93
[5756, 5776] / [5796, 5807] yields 0.92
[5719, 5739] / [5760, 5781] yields 1.07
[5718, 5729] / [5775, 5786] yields 1.03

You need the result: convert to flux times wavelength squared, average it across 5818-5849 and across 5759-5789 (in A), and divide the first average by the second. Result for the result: 1.05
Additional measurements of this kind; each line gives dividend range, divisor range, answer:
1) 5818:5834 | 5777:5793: 1.11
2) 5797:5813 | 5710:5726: 1.04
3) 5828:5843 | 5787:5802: 1.09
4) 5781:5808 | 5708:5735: 1.02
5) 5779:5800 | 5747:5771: 0.94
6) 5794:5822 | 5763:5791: 1.00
